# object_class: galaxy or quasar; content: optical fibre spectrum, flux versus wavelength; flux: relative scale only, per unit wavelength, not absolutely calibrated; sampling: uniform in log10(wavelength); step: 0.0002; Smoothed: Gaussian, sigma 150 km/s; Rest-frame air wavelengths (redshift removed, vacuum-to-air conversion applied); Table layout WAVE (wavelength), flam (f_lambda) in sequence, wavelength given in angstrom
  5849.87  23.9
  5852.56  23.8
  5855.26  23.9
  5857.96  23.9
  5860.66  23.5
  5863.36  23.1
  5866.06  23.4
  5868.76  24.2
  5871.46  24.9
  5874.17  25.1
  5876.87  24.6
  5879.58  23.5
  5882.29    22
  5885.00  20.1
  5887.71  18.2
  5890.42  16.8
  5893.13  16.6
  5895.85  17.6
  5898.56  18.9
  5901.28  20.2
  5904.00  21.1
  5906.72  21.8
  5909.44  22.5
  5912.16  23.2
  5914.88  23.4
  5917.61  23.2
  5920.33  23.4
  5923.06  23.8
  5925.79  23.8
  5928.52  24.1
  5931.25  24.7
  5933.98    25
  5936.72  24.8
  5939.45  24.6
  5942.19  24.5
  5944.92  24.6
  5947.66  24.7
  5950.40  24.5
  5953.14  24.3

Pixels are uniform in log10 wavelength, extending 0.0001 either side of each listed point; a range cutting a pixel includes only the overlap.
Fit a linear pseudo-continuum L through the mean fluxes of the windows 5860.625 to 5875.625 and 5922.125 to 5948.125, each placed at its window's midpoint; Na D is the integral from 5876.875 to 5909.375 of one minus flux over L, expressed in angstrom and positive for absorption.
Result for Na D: 5.6 angstrom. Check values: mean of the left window 24.1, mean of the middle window 20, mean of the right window 24.5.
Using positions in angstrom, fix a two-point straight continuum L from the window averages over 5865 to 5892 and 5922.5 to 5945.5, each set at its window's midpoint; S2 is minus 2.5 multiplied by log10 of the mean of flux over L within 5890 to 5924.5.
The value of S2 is 0.11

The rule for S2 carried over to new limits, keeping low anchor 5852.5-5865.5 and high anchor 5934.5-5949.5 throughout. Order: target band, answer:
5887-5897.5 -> 0.356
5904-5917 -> 0.077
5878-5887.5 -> 0.116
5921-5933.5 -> 0.015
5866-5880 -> -0.029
